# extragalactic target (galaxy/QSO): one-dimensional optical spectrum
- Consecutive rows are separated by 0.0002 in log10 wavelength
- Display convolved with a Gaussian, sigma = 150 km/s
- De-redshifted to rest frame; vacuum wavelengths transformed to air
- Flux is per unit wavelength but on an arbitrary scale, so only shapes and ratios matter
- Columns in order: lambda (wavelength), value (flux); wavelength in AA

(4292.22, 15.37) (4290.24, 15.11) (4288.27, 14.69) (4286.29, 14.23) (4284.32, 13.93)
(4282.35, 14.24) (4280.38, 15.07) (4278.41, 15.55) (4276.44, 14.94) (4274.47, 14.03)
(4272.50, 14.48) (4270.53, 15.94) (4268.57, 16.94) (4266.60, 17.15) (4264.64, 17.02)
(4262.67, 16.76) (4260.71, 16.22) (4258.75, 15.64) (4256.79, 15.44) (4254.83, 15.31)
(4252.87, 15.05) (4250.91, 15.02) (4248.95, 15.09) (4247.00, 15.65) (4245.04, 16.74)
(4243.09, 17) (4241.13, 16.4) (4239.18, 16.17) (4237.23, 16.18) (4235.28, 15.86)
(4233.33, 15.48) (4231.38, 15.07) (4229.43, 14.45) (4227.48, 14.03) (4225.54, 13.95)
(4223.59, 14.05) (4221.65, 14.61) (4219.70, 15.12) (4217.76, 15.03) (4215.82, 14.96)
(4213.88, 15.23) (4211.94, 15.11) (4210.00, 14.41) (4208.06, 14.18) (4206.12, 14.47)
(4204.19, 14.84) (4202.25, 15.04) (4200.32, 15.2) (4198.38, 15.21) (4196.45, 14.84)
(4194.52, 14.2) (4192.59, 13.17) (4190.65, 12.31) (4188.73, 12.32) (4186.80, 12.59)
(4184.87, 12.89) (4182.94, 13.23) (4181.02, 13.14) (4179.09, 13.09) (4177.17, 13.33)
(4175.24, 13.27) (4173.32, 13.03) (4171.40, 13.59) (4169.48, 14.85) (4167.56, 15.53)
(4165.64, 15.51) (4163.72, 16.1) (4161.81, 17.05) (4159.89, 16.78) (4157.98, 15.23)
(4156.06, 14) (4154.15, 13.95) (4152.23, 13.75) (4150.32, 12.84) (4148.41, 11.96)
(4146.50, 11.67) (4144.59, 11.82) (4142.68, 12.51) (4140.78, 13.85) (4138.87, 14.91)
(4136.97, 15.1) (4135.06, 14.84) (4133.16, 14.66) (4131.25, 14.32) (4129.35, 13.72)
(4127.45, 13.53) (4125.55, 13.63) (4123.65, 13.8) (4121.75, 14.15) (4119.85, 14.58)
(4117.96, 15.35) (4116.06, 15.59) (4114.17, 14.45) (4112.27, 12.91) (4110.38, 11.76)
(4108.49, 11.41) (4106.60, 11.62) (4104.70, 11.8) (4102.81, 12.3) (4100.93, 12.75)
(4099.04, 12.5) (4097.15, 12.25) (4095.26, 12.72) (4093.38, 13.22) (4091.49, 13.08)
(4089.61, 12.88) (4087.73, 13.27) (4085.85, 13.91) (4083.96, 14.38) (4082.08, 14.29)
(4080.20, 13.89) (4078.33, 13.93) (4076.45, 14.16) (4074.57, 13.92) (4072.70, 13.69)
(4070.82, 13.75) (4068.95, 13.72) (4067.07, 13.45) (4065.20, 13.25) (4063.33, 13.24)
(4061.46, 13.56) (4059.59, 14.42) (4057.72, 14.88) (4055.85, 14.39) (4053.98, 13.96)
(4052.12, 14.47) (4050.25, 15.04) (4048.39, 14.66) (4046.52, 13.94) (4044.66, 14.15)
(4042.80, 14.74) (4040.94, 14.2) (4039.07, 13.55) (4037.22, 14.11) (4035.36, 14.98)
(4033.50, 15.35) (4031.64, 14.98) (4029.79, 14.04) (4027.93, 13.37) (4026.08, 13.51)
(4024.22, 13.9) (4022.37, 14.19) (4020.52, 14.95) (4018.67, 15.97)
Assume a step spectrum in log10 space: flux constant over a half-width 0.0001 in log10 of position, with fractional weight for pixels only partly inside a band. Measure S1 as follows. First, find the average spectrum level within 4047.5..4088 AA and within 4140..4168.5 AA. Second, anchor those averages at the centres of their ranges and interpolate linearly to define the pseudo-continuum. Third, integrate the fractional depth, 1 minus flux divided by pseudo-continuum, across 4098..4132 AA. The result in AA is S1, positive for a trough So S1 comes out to 1.86 AA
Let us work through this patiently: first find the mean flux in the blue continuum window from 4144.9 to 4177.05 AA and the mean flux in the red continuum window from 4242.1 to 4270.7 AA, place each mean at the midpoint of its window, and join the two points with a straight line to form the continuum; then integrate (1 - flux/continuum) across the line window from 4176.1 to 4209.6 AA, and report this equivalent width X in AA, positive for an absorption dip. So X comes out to 2.4 AA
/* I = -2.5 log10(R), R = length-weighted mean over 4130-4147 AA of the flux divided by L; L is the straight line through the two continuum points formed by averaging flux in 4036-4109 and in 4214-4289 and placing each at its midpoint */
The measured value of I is 0.03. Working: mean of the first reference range 13.6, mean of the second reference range 15.4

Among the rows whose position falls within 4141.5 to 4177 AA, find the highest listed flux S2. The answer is 17.05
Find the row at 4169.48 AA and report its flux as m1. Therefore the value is 14.85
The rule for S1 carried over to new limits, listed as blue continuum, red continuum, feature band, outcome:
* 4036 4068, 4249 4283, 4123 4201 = 4.9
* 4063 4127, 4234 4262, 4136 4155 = 1.3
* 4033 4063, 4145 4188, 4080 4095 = 0.7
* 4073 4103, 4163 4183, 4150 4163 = -0.9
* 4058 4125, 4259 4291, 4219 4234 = 0.3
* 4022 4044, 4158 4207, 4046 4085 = 0.5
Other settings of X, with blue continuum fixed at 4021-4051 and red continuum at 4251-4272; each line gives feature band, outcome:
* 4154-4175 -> 0.4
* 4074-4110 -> 4.1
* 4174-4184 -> 1.4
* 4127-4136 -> 0.5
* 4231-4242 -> 0.0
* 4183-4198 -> 2.2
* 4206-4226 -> 1.3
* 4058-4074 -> 0.9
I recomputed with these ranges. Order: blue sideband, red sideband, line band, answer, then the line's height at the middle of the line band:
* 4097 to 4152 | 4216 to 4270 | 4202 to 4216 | 0.015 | 15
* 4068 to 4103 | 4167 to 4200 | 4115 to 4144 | -0.061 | 13.5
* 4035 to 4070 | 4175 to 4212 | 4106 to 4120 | 0.043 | 14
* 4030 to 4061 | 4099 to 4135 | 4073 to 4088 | -0.001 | 14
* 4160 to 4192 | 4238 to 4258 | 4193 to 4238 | 0.009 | 14.9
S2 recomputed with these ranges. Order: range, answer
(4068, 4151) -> 15.59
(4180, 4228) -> 15.23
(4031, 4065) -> 15.35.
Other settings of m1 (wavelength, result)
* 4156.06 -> 14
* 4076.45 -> 14.16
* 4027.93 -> 13.37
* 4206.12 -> 14.47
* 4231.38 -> 15.07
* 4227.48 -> 14.03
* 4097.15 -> 12.25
